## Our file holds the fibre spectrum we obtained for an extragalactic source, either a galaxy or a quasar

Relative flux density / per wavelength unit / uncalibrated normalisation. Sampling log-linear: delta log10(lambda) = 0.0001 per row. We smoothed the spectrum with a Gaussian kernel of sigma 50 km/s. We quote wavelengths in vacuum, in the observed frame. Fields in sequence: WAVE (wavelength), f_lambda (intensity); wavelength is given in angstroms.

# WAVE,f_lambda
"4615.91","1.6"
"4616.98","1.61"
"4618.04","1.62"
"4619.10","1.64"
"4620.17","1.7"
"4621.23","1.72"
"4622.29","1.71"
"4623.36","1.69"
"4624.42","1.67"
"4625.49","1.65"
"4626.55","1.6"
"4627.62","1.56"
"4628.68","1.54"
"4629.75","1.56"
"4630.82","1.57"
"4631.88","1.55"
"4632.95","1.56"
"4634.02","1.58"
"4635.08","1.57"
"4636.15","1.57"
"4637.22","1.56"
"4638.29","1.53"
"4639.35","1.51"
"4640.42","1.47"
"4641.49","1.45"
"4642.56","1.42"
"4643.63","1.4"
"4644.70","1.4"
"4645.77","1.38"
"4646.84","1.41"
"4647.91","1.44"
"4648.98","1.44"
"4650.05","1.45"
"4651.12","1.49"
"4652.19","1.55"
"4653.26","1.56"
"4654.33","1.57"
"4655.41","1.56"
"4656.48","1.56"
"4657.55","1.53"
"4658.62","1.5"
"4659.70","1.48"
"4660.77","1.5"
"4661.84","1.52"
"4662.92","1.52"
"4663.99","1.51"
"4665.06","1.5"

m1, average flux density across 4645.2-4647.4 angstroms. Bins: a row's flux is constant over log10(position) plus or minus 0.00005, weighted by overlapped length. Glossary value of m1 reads 1.4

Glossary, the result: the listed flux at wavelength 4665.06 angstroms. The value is 1.5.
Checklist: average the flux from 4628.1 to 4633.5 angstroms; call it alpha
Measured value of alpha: 1.56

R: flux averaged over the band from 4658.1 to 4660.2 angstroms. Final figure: 1.48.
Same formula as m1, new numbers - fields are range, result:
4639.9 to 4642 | 1.46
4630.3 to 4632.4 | 1.56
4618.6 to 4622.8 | 1.69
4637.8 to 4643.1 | 1.48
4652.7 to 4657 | 1.56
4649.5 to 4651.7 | 1.47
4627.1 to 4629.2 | 1.55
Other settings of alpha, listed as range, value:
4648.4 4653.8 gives 1.5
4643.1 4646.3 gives 1.39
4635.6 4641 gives 1.53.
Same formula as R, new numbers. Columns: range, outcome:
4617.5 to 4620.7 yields 1.65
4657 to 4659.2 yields 1.51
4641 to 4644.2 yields 1.42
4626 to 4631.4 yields 1.57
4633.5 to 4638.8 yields 1.56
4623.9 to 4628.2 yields 1.62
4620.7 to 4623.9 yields 1.71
